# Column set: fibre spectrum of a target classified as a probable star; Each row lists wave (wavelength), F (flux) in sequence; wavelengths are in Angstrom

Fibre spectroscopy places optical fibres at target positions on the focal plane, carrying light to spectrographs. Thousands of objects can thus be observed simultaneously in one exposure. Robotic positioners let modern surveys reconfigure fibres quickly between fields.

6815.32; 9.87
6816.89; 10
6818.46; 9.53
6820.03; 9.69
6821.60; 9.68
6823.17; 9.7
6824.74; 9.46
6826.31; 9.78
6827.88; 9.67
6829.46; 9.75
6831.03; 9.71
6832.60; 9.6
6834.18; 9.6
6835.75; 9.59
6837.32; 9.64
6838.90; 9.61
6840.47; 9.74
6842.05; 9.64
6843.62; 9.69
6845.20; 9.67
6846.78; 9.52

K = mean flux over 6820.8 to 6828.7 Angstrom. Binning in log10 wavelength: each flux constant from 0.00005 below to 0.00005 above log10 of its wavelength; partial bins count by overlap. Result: 9.66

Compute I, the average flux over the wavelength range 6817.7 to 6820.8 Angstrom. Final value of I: 9.61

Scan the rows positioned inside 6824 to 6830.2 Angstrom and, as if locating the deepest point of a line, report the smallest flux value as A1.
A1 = 9.46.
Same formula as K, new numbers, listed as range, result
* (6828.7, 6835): 9.67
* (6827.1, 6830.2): 9.69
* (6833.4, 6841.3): 9.64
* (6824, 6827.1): 9.63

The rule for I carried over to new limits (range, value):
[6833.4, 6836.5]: 9.61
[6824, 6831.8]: 9.67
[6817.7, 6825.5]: 9.62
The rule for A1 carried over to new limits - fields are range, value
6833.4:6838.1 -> 9.59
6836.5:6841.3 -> 9.61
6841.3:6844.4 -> 9.64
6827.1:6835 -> 9.6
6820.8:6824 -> 9.68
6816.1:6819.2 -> 9.53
